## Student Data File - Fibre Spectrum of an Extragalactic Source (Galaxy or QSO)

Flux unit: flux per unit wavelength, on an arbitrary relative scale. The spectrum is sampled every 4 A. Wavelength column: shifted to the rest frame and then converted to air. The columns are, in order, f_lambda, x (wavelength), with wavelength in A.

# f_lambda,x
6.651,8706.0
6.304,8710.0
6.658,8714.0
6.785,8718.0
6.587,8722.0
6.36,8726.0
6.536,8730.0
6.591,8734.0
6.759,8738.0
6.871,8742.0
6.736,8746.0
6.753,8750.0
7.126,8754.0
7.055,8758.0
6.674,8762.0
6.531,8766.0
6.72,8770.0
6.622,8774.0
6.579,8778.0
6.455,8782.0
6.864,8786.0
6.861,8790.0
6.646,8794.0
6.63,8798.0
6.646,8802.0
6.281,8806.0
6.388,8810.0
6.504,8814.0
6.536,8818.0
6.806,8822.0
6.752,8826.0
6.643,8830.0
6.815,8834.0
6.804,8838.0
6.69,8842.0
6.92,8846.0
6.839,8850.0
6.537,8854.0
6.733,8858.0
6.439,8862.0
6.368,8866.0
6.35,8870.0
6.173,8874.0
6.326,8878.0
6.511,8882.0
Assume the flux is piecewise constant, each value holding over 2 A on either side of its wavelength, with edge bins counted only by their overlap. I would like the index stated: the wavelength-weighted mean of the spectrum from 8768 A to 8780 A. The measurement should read 6.64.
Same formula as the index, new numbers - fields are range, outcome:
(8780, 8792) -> 6.73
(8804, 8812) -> 6.33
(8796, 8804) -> 6.64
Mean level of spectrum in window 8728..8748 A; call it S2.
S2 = 6.7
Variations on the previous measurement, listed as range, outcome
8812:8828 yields 6.65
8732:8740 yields 6.68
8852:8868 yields 6.52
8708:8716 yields 6.48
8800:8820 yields 6.47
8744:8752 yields 6.74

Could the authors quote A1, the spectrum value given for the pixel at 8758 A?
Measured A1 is 7.055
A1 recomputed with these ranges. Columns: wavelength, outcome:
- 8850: 6.839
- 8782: 6.455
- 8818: 6.536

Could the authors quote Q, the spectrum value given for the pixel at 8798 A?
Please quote 6.63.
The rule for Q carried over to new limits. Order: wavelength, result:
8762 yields 6.674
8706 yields 6.651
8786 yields 6.864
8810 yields 6.388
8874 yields 6.173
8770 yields 6.72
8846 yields 6.92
